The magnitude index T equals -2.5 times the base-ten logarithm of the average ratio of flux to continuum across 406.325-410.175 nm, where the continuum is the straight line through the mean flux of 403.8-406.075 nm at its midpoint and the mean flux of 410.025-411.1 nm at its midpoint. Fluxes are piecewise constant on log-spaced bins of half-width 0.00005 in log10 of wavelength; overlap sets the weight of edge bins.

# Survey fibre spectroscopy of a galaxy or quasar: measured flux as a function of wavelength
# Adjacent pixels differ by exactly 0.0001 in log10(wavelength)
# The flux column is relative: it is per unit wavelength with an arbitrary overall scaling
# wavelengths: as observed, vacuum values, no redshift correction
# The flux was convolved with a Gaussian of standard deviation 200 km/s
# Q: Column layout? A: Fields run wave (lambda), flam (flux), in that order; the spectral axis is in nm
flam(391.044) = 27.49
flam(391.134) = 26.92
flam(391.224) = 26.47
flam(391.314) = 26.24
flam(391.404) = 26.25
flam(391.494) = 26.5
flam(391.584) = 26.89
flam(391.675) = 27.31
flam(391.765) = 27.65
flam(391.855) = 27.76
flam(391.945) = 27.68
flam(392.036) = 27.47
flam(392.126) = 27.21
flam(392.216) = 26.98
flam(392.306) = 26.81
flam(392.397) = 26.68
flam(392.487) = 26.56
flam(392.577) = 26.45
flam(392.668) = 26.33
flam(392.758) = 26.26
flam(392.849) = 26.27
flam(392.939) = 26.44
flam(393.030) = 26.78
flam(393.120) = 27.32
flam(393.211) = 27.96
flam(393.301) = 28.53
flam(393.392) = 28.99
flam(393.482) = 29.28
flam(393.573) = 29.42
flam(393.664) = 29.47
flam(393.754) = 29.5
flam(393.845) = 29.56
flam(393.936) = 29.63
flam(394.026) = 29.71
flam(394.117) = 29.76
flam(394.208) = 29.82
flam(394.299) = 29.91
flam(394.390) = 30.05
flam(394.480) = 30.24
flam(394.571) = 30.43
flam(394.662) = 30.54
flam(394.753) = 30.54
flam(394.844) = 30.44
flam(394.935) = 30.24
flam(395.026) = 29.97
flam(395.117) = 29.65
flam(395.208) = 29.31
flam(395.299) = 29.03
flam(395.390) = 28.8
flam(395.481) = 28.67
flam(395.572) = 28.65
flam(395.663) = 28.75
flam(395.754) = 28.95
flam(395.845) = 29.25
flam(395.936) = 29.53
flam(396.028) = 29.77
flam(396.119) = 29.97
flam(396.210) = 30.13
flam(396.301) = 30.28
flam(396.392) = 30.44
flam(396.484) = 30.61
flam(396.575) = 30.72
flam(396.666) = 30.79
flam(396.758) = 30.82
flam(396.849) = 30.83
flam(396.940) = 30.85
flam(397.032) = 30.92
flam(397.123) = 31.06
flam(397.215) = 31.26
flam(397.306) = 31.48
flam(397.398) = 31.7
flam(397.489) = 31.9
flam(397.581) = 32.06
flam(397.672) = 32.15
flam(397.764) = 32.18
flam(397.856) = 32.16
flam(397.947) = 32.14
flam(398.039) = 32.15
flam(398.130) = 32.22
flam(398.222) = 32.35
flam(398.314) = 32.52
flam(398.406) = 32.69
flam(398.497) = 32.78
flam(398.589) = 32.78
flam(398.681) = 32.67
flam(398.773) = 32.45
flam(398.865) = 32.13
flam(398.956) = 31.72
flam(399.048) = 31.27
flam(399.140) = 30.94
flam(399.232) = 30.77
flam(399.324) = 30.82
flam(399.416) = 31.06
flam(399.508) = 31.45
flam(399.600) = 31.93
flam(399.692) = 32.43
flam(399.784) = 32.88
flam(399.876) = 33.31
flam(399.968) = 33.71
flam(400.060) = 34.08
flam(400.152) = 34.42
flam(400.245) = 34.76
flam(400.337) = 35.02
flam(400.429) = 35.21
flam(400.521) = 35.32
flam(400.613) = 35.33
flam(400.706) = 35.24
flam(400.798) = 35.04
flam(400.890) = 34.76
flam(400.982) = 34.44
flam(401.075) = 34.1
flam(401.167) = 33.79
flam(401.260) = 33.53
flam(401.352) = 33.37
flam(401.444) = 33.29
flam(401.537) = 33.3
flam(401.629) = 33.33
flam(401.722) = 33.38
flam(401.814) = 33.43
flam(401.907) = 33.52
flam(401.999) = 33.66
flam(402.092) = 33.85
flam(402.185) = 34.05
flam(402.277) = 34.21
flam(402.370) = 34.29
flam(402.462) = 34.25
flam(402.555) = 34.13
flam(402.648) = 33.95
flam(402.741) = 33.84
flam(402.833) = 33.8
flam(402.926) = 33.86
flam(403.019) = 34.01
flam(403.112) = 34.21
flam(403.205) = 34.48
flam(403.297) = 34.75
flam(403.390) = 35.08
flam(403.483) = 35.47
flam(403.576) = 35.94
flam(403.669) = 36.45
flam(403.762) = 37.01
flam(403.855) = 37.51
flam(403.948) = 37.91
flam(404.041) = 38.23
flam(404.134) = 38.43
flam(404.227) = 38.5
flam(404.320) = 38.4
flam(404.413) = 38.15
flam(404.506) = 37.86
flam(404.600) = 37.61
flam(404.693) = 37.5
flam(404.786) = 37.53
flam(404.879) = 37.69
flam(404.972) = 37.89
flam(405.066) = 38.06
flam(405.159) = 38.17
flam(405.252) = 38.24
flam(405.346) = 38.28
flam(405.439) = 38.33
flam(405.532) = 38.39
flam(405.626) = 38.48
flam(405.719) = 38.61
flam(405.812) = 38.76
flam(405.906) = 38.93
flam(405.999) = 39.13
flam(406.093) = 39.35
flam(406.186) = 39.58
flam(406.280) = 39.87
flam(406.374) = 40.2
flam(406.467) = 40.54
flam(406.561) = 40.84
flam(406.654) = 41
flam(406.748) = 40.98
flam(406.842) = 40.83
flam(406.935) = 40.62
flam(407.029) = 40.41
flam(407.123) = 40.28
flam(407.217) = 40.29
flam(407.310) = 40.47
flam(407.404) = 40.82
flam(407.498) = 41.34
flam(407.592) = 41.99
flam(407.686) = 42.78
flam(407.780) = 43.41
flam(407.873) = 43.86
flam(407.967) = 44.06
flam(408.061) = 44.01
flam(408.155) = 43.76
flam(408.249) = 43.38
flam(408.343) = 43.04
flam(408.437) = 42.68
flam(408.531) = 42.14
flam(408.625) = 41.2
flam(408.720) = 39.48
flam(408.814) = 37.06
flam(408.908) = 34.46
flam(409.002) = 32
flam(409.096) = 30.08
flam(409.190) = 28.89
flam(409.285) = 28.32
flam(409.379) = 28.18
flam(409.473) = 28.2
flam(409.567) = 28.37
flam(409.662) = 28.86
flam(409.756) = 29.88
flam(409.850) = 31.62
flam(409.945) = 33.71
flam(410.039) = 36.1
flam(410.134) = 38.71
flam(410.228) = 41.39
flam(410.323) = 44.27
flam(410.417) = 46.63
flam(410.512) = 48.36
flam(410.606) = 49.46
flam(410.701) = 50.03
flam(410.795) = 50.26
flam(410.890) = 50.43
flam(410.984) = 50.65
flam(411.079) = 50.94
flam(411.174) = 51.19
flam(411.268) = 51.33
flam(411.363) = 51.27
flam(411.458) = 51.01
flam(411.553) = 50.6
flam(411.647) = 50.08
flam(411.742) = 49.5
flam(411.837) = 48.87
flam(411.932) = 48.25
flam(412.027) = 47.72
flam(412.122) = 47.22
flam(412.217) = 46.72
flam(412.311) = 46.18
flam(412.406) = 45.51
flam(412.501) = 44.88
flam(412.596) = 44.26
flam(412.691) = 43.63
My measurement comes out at 0.13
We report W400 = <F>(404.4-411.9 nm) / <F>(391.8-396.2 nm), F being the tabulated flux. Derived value 1.42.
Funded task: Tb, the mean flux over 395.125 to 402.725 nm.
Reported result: 32.2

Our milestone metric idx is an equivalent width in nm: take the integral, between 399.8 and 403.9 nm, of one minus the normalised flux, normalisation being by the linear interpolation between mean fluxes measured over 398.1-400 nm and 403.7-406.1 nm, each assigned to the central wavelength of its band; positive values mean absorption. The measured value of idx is 0.067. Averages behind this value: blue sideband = 32.1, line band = 34.4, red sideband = 38.2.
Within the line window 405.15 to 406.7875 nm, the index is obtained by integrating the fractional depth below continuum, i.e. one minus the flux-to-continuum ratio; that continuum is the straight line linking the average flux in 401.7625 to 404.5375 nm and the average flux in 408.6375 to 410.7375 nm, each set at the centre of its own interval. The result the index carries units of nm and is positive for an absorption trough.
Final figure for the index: -0.17 nm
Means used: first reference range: 35.4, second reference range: 36.1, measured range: 39.3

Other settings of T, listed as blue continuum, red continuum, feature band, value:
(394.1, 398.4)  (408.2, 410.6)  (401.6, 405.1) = -0.06 mag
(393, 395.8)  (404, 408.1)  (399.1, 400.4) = 0.05 mag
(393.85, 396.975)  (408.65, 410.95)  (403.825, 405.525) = -0.10 mag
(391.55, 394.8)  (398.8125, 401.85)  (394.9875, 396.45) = 0.02 mag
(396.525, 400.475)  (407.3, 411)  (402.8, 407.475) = -0.04 mag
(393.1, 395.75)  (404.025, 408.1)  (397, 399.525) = 0.03 mag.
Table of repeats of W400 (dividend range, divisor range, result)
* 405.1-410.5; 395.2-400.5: 1.22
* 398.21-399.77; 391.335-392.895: 1.19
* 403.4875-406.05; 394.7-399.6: 1.23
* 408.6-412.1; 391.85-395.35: 1.45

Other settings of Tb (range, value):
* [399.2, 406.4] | 35.6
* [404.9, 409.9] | 38.3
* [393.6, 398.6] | 30.6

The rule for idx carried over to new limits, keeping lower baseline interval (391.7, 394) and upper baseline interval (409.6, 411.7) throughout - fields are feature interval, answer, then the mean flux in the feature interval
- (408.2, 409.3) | 0.147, 37.1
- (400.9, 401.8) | 0.056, 33.7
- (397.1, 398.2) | 0.015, 31.9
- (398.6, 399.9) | 0.077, 31.8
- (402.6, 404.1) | 0.094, 35.4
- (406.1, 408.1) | 0.004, 41.3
